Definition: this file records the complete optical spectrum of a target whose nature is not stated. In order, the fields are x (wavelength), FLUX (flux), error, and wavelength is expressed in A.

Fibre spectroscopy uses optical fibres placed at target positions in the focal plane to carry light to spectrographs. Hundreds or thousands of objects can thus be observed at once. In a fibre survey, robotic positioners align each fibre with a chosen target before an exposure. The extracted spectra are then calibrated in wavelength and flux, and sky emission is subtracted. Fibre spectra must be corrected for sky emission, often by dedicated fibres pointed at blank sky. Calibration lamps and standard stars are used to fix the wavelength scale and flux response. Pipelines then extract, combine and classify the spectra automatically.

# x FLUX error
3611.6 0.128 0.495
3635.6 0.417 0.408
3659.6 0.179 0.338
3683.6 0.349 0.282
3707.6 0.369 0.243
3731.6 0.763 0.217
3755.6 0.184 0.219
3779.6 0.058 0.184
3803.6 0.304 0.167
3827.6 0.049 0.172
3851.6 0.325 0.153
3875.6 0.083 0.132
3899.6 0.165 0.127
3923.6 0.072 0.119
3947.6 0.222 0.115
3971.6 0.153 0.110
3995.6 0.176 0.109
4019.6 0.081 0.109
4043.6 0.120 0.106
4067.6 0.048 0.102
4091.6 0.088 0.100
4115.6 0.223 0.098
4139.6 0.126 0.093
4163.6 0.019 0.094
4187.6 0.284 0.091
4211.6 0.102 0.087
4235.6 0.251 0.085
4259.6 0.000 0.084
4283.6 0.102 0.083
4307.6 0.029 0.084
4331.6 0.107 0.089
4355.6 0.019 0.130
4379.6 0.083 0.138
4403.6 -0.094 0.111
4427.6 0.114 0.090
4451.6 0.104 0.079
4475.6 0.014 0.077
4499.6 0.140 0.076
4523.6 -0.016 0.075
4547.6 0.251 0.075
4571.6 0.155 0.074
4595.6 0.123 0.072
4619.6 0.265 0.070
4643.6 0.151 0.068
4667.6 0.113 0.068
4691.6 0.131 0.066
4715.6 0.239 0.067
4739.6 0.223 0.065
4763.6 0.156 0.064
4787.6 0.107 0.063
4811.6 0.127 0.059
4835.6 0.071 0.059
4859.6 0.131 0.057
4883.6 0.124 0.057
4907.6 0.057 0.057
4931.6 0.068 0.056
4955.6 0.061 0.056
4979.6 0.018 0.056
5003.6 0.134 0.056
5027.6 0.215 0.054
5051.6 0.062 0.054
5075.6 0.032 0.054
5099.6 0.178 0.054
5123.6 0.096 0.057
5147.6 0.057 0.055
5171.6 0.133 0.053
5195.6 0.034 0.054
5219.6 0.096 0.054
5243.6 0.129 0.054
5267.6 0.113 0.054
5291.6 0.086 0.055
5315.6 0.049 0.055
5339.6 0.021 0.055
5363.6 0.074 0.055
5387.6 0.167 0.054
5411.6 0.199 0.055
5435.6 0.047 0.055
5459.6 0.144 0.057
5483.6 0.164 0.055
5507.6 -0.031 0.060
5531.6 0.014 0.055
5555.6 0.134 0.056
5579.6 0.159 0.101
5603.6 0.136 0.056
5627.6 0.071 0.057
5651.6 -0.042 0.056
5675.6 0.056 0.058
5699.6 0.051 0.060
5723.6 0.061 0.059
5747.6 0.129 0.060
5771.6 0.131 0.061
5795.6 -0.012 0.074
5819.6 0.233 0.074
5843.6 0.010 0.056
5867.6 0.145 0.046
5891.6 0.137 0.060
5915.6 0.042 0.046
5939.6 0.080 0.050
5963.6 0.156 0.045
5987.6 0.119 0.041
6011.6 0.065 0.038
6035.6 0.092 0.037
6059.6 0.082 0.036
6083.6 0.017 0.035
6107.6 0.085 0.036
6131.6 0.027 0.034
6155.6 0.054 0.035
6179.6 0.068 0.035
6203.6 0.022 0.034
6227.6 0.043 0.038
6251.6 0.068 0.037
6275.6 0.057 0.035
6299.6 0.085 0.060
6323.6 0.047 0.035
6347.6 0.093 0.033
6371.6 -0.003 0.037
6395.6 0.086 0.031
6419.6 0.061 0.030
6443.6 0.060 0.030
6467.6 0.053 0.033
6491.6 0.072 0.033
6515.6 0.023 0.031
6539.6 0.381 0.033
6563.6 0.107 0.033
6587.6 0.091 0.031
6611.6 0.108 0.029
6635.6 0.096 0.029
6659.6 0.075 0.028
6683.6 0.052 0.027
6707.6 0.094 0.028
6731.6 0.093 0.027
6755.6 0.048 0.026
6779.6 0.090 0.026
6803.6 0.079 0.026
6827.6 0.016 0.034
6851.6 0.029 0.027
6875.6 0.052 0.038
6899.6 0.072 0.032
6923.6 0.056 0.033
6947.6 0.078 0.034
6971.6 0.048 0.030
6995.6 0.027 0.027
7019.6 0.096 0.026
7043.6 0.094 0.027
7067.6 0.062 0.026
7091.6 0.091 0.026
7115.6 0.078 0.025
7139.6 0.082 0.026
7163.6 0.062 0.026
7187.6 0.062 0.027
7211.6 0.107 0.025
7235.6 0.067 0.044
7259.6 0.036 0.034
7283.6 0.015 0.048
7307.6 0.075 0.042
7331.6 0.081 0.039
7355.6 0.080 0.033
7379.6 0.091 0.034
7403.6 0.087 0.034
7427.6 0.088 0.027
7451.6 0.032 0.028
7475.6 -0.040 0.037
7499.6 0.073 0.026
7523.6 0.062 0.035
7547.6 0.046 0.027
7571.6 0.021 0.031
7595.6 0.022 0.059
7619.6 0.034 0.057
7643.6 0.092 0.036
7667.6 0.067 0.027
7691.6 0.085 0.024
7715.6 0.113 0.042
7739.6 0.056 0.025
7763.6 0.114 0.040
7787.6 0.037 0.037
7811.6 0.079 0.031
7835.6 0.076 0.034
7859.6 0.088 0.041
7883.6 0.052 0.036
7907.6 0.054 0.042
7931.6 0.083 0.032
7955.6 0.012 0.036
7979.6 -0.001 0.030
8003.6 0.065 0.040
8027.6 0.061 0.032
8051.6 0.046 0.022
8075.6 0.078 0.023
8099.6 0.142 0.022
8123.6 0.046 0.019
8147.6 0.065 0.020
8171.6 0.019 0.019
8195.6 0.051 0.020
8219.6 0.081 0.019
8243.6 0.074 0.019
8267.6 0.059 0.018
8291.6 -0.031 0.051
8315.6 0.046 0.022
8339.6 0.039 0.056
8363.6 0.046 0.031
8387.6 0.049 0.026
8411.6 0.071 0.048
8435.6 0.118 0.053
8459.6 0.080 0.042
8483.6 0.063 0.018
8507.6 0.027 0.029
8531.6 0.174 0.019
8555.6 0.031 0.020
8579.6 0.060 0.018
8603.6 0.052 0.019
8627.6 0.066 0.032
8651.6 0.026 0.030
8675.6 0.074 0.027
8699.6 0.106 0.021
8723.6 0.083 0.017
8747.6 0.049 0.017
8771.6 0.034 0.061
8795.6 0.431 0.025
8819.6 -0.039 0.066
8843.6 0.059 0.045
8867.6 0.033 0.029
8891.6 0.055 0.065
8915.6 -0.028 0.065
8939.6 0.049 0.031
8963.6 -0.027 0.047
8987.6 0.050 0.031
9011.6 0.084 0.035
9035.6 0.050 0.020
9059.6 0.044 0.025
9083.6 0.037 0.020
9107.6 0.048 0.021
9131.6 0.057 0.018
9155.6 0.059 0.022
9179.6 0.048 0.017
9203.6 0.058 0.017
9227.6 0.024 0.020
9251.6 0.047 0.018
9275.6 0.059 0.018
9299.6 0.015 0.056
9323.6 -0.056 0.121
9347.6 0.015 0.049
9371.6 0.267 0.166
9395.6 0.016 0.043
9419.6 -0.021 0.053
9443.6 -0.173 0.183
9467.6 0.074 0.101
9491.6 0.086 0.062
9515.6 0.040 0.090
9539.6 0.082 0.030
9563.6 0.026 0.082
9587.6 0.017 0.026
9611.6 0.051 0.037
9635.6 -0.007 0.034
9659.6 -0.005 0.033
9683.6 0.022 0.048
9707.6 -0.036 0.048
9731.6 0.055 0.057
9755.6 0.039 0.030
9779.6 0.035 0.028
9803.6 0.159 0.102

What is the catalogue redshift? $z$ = 0.756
